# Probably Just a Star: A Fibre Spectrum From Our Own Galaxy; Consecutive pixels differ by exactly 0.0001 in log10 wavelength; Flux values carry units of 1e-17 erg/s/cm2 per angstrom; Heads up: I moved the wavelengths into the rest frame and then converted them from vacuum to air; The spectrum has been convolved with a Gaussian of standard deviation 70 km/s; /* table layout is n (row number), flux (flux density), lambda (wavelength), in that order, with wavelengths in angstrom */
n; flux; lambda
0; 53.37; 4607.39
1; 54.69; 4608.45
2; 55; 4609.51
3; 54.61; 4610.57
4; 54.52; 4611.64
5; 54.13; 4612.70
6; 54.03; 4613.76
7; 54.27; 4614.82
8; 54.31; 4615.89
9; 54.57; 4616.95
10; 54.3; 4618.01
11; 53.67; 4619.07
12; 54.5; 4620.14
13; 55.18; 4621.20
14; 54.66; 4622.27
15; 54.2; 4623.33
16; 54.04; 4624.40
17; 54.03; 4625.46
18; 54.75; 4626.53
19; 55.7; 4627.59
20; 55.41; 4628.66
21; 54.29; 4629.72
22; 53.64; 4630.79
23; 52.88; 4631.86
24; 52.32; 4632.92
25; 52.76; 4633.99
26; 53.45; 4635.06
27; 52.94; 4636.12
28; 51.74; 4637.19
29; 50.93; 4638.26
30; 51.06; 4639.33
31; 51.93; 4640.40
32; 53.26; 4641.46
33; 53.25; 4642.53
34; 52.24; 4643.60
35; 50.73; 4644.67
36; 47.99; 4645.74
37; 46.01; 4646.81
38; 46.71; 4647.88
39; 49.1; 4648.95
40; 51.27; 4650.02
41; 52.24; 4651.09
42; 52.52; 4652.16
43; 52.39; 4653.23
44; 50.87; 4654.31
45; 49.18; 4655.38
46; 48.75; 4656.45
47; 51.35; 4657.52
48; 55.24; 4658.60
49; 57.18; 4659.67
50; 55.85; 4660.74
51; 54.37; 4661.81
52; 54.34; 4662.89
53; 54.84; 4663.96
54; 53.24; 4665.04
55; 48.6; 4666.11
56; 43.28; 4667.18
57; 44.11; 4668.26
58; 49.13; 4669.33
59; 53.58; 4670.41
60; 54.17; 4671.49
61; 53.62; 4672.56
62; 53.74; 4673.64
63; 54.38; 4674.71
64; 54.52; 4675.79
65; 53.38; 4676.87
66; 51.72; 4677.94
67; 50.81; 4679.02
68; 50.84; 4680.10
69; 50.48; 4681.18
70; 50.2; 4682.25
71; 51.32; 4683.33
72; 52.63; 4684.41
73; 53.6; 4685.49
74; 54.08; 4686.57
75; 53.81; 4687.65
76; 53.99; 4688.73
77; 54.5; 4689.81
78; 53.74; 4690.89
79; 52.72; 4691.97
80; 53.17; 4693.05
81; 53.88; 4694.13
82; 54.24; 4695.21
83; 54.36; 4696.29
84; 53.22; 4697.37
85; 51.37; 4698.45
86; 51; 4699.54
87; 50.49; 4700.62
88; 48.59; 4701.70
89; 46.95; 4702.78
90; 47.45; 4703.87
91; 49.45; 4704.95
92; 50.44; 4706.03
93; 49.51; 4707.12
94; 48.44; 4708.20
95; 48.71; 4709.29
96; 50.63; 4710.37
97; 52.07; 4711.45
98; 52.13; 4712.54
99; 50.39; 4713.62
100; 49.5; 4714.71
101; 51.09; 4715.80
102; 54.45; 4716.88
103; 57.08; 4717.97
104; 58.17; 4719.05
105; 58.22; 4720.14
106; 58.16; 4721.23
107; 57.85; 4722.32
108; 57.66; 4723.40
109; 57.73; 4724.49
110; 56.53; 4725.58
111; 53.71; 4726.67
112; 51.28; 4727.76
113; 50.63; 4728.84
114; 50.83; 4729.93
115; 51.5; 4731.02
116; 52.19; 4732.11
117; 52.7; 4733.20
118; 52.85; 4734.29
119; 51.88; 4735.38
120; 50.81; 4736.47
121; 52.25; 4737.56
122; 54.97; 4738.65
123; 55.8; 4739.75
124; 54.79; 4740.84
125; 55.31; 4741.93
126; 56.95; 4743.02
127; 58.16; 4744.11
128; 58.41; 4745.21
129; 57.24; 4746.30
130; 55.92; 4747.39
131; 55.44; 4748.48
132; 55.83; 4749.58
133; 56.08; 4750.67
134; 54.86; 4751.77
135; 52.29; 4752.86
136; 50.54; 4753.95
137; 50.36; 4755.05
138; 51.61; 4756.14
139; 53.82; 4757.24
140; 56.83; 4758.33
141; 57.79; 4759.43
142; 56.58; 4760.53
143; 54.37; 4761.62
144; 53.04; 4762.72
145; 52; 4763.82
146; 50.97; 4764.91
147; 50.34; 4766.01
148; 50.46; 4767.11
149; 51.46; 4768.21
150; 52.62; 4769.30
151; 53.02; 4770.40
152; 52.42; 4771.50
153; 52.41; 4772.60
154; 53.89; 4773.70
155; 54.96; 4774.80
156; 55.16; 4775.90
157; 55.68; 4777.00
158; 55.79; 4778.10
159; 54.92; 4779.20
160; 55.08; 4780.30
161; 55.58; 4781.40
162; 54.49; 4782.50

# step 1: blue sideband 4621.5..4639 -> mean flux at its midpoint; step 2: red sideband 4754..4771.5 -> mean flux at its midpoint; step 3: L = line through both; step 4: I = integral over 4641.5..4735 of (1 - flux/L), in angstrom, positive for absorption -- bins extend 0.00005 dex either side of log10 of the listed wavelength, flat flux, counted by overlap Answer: 2.0 angstrom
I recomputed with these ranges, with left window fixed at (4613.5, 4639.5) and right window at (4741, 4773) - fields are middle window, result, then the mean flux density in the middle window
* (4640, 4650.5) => 0.70 angstrom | 50.3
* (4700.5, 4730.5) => 0.84 angstrom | 52.5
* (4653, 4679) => 0.83 angstrom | 52.1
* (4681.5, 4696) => 0.19 angstrom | 53.2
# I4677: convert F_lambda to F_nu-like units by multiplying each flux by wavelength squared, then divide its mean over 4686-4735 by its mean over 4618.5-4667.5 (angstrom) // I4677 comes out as 1.0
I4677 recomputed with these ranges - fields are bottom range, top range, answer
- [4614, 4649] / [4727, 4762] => 1.08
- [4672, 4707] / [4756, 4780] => 1.06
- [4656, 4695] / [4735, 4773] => 1.06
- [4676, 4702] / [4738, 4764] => 1.08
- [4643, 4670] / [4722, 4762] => 1.11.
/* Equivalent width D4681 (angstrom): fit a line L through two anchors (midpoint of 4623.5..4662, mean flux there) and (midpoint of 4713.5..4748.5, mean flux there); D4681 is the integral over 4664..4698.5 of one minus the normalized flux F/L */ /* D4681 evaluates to 0.7 angstrom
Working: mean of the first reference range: 52.3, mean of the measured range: 52.3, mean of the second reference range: 54.6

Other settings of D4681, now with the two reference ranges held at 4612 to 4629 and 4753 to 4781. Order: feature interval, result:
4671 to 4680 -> 0.2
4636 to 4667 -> 1.5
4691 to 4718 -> 1.4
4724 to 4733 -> 0.1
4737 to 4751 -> -0.6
